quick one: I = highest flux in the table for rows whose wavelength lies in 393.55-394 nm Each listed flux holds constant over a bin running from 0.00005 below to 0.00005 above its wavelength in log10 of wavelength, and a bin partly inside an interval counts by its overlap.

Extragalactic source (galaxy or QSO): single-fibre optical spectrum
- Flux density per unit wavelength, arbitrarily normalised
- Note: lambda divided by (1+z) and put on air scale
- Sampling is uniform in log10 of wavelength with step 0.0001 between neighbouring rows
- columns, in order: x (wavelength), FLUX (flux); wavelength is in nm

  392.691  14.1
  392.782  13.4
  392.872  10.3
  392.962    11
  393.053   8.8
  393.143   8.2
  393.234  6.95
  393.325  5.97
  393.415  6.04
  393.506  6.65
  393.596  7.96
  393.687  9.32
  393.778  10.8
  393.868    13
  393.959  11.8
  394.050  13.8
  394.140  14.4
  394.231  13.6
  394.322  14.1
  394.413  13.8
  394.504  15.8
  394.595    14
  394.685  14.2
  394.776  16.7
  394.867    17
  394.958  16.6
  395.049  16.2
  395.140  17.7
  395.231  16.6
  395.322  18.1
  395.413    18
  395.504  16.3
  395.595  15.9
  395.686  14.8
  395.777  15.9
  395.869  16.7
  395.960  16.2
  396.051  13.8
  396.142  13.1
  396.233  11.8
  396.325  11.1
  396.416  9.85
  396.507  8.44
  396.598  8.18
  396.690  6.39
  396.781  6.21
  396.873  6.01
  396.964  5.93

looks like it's 13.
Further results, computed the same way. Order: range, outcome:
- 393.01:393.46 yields 8.8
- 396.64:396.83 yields 6.39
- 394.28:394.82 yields 16.7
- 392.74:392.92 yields 13.4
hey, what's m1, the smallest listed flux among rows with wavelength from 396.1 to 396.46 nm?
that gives 9.85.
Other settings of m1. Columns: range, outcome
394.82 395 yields 16.6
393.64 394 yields 9.32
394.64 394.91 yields 14.2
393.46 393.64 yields 6.65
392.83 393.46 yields 5.97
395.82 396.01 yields 16.2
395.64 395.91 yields 14.8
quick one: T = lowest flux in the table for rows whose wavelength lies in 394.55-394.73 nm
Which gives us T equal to 14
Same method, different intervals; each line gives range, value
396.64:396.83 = 6.21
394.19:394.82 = 13.6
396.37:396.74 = 6.39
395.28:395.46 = 18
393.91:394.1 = 11.8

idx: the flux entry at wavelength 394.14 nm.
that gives 14.4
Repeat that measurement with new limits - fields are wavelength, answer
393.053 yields 8.8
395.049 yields 16.2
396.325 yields 11.1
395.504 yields 16.3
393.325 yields 5.97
